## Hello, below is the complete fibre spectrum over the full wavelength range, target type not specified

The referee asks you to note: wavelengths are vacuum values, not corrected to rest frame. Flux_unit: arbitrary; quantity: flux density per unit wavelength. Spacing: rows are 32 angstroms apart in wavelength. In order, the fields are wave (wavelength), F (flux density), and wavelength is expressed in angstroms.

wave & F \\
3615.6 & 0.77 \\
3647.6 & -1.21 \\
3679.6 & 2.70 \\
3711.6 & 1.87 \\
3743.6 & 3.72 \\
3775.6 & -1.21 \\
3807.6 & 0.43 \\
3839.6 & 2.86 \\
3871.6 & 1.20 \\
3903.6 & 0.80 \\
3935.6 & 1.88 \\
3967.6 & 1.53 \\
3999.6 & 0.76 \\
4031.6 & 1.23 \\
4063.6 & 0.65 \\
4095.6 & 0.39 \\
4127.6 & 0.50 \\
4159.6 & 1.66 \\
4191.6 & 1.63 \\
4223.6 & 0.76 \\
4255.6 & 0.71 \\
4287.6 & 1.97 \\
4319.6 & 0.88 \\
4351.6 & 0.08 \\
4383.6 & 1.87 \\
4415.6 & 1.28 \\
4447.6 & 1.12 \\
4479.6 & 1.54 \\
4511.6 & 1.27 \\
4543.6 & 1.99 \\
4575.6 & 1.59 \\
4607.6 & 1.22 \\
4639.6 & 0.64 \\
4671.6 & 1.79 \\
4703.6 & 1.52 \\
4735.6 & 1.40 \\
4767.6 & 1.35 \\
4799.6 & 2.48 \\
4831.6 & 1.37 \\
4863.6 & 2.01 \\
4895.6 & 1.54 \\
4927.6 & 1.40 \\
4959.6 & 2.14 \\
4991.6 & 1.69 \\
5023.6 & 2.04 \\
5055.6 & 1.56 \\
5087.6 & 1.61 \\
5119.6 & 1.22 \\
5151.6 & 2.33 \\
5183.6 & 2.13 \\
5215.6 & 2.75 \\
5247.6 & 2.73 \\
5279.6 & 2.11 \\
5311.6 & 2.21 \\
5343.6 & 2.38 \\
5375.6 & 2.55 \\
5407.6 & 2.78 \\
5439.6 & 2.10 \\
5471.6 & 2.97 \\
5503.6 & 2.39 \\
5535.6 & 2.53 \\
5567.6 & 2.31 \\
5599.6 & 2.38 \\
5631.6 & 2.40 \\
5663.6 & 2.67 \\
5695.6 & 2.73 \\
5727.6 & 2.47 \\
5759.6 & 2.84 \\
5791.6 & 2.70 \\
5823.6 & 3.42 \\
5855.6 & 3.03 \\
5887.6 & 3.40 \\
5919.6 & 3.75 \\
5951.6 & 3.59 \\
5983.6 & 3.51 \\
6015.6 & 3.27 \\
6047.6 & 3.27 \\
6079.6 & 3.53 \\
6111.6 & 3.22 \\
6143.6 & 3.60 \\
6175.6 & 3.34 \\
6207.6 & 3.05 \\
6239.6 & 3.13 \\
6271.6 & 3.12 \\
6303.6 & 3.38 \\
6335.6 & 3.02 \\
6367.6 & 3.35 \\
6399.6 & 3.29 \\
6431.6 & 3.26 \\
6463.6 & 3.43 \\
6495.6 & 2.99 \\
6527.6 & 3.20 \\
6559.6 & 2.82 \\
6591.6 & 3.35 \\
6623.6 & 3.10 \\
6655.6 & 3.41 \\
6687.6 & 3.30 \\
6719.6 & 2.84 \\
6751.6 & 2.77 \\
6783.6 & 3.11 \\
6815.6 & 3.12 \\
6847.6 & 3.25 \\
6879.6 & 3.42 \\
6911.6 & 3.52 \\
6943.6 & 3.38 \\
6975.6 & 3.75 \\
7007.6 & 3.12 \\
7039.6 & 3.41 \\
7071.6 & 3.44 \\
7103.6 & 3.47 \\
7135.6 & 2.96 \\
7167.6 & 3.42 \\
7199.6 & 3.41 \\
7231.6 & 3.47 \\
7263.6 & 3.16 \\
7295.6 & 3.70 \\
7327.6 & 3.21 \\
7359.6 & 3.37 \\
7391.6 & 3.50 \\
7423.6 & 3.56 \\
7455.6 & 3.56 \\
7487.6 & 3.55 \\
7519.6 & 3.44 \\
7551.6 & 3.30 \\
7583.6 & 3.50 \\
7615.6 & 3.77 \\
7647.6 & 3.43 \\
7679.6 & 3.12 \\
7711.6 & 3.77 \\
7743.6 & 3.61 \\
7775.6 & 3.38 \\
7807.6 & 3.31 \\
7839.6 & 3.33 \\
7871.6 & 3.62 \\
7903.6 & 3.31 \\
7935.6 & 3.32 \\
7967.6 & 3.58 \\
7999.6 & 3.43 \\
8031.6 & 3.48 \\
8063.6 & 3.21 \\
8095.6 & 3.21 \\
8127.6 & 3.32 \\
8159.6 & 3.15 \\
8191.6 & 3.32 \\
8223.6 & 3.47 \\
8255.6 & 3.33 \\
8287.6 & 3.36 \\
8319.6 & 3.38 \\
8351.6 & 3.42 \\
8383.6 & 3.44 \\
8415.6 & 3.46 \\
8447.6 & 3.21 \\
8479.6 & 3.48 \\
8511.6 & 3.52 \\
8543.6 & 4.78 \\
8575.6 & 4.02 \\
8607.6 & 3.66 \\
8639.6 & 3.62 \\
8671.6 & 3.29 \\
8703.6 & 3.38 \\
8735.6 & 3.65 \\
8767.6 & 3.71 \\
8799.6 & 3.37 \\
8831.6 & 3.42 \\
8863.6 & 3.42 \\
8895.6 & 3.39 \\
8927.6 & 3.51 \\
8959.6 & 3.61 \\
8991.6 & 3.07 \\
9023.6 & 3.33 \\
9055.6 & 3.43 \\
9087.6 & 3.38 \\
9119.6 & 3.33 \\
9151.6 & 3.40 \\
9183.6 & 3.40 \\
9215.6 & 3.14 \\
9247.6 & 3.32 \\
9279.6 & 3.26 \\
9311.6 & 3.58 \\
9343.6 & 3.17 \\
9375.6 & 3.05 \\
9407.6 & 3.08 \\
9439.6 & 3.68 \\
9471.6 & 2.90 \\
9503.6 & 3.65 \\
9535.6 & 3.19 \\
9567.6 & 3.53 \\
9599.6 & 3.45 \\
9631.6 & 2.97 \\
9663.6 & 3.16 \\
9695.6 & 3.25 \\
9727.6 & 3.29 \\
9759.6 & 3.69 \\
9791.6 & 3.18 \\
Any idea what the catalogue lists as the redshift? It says 0.30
